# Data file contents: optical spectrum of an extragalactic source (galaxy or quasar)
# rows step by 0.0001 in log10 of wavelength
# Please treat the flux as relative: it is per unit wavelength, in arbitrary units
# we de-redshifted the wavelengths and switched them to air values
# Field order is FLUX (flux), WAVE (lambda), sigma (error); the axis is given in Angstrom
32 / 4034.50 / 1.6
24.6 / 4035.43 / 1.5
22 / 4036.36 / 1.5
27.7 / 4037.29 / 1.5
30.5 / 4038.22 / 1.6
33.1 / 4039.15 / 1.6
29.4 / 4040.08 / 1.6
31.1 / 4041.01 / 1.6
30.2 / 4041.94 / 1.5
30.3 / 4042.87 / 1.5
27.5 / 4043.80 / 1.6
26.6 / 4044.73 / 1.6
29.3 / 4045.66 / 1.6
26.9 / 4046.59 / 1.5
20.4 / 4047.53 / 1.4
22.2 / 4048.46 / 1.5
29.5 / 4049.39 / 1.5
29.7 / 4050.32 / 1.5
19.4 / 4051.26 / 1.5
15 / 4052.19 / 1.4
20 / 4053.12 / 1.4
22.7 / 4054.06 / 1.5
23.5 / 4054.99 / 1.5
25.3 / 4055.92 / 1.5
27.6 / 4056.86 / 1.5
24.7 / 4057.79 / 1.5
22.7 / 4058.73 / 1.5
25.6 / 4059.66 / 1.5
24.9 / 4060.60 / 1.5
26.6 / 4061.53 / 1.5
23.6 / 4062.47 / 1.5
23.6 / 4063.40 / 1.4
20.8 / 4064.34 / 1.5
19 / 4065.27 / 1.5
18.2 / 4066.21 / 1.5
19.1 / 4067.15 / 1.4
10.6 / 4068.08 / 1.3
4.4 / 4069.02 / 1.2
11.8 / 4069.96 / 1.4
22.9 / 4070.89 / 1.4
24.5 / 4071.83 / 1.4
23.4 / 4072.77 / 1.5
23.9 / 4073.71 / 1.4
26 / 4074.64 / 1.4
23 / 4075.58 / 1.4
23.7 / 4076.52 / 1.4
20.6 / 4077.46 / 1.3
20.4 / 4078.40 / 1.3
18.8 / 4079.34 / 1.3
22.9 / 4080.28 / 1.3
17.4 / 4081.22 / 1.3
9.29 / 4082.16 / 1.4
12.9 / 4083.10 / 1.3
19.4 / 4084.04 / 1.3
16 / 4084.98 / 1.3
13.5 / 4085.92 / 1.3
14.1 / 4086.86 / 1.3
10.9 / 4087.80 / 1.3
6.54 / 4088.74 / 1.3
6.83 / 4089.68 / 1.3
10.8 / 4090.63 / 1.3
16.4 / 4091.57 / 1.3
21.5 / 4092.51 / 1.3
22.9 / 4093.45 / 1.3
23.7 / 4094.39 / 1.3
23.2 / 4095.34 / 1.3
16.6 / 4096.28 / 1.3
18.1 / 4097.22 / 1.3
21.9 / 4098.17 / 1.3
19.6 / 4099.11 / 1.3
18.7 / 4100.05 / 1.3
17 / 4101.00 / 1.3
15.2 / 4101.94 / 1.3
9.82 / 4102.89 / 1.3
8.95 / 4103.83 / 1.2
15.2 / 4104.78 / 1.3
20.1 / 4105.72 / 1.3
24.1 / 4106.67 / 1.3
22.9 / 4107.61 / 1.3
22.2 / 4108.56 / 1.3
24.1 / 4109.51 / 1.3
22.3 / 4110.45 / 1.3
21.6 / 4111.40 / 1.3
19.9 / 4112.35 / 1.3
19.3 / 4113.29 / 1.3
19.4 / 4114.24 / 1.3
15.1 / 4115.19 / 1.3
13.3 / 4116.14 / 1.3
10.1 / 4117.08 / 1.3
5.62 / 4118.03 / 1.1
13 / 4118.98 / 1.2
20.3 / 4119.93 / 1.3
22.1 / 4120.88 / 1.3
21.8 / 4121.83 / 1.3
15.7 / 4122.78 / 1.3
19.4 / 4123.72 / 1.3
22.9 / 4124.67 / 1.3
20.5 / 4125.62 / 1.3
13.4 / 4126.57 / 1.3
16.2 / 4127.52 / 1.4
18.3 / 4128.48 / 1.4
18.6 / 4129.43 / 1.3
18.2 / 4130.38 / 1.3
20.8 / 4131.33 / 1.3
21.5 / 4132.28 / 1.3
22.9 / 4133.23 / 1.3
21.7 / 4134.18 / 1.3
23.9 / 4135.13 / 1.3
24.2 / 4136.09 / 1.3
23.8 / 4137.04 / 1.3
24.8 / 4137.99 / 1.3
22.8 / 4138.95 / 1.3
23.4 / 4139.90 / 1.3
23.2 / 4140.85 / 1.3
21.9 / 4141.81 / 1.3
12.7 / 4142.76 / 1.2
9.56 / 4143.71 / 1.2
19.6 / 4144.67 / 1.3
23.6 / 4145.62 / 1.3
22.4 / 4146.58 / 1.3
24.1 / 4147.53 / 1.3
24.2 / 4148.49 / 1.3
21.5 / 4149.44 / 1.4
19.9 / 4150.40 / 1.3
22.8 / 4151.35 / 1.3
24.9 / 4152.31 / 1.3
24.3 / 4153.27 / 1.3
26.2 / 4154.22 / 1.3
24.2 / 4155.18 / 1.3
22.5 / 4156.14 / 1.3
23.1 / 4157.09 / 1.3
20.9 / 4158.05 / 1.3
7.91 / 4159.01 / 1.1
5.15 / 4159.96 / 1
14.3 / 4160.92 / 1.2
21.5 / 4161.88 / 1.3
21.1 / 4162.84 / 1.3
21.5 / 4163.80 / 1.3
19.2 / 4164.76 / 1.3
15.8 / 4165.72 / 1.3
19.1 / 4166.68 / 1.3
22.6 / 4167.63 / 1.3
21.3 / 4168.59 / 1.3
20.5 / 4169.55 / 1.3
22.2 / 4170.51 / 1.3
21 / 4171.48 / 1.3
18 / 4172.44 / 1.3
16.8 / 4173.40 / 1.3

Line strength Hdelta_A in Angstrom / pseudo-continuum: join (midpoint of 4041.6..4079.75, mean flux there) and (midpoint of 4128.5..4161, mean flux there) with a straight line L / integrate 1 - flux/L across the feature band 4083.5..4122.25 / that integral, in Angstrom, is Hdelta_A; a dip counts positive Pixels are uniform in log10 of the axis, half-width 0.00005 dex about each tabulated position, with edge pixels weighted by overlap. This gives 8.1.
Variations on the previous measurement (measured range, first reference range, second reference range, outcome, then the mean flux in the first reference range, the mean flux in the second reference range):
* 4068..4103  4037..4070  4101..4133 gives 5.64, 23.8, 18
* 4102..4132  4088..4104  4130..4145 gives 1.25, 16.4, 21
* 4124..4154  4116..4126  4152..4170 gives -4.78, 16.9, 19.7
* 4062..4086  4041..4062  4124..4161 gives 5.10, 25.2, 20.5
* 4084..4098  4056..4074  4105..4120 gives 2.43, 21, 18.2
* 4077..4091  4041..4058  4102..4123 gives 4.26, 25.2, 17.6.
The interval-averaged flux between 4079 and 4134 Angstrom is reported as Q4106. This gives 17.5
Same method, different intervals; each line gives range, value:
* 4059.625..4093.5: 18.1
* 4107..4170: 19.8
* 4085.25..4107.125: 16.3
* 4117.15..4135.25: 18.5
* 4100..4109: 17.3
